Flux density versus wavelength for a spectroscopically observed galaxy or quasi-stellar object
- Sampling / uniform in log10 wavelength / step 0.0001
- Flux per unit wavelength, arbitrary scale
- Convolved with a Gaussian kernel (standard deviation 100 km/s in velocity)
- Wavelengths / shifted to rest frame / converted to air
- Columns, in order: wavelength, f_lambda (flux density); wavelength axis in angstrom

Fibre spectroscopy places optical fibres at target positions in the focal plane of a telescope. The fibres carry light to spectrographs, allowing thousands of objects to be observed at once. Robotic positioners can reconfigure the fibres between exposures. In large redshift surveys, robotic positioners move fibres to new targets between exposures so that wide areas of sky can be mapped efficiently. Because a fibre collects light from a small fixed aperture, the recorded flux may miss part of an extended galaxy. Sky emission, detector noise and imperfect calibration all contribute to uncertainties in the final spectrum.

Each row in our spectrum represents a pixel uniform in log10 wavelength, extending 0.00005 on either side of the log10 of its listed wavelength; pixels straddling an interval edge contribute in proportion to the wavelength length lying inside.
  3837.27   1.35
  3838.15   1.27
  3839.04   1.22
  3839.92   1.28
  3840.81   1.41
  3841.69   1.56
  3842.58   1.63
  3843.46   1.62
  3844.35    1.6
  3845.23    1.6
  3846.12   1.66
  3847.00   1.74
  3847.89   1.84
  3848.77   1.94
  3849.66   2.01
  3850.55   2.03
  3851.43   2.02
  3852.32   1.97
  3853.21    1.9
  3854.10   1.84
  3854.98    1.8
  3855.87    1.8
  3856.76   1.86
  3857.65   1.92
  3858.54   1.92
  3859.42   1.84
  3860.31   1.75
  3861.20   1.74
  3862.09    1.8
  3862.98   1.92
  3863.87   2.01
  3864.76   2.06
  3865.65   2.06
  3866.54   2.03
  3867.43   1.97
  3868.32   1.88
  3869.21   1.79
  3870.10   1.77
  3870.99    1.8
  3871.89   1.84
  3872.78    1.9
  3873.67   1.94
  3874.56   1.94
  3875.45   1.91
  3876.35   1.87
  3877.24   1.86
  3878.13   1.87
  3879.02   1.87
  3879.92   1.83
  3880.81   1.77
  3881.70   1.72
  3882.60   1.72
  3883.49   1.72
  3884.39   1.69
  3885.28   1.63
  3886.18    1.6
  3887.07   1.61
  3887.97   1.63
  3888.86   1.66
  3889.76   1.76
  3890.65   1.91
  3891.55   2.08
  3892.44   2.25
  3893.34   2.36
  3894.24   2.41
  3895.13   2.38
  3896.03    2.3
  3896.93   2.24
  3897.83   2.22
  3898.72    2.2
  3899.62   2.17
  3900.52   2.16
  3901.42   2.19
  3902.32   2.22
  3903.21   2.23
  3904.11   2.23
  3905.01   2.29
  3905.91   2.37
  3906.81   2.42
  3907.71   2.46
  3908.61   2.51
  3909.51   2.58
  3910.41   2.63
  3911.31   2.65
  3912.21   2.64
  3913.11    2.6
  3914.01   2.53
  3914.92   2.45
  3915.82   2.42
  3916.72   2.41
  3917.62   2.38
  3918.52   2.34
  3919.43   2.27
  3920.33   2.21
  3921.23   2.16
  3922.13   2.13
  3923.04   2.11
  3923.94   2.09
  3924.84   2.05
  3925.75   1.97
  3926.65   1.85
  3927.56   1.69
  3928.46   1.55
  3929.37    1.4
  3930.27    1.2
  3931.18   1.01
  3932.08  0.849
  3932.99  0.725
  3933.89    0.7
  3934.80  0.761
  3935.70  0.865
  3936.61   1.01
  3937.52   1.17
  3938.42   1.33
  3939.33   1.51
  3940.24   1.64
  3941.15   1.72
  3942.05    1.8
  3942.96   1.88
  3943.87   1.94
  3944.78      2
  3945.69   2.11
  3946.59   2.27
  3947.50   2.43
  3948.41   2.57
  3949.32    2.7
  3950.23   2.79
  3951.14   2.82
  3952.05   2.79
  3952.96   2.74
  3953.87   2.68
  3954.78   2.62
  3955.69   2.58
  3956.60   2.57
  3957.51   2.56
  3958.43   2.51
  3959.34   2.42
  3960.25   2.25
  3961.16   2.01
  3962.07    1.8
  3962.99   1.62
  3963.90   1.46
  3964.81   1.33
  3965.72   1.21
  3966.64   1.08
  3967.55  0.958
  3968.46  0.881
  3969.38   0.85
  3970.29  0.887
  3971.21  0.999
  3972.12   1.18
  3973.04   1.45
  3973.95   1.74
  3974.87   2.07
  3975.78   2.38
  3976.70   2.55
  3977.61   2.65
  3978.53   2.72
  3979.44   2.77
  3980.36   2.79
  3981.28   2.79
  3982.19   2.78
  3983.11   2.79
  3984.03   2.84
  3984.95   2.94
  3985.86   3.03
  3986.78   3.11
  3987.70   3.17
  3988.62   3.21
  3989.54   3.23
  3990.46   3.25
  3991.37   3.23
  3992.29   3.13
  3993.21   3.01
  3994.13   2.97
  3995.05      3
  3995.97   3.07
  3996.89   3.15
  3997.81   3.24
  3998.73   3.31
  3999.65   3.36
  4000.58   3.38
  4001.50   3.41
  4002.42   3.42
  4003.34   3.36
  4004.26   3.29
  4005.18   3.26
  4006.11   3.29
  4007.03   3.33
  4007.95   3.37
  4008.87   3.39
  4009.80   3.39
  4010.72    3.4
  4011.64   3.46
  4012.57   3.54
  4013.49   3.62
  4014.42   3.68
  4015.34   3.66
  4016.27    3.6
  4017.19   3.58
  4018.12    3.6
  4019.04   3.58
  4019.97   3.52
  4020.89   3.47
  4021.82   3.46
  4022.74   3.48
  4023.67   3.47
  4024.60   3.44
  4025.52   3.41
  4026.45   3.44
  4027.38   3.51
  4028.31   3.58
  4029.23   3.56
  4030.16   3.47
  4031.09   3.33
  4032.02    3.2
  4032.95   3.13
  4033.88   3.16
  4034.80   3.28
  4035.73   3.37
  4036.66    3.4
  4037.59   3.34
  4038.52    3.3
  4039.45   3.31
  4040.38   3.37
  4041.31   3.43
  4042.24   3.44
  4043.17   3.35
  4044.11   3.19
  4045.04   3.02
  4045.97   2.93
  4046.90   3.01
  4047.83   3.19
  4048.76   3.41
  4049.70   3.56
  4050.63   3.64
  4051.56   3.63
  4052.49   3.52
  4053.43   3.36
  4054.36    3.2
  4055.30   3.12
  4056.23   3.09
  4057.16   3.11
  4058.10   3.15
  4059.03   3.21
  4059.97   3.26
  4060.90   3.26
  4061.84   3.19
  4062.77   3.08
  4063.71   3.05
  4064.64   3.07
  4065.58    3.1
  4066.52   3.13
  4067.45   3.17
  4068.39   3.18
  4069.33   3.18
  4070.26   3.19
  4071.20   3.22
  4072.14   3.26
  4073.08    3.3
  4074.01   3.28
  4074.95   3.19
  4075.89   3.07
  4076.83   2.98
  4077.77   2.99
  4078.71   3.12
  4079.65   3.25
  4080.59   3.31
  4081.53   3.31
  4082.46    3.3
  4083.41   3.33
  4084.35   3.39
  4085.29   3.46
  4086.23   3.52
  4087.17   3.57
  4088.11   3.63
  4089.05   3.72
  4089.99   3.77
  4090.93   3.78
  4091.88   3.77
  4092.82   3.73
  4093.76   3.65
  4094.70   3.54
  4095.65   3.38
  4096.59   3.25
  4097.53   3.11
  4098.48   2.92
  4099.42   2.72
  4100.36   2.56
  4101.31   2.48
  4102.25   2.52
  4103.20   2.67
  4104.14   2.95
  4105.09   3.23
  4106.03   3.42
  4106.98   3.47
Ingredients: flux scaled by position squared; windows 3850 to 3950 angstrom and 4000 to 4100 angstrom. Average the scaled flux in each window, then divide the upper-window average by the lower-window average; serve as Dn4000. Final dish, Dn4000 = 1.9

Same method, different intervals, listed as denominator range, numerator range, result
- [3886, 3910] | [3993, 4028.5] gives 1.66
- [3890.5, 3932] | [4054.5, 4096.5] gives 1.64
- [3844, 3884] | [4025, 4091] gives 1.96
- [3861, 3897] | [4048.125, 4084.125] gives 1.87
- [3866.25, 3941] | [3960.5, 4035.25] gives 1.57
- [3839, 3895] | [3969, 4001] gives 1.54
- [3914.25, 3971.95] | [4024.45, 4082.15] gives 1.87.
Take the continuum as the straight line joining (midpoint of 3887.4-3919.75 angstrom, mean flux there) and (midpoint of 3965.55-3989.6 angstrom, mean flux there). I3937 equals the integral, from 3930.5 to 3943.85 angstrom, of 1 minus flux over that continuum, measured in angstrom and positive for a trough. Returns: 6.0 angstrom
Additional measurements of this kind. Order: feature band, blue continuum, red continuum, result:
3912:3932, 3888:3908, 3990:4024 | 3.29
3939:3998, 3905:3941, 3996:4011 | 8.30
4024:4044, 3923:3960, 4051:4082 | -3.56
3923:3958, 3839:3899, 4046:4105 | 7.15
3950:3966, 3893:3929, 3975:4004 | 2.63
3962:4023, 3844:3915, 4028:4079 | 1.10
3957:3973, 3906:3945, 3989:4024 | 6.47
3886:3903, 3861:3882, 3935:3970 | -1.67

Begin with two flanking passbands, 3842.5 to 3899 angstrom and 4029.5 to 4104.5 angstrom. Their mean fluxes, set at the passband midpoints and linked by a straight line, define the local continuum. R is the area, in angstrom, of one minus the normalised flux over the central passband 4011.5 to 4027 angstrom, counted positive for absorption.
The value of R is -3.25 angstrom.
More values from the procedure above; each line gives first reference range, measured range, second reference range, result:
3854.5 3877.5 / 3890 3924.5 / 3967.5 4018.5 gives -1.7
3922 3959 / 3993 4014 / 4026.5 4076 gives -5.0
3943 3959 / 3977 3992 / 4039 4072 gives -1.2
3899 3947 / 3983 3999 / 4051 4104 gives -3.7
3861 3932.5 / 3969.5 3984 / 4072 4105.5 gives 2.2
